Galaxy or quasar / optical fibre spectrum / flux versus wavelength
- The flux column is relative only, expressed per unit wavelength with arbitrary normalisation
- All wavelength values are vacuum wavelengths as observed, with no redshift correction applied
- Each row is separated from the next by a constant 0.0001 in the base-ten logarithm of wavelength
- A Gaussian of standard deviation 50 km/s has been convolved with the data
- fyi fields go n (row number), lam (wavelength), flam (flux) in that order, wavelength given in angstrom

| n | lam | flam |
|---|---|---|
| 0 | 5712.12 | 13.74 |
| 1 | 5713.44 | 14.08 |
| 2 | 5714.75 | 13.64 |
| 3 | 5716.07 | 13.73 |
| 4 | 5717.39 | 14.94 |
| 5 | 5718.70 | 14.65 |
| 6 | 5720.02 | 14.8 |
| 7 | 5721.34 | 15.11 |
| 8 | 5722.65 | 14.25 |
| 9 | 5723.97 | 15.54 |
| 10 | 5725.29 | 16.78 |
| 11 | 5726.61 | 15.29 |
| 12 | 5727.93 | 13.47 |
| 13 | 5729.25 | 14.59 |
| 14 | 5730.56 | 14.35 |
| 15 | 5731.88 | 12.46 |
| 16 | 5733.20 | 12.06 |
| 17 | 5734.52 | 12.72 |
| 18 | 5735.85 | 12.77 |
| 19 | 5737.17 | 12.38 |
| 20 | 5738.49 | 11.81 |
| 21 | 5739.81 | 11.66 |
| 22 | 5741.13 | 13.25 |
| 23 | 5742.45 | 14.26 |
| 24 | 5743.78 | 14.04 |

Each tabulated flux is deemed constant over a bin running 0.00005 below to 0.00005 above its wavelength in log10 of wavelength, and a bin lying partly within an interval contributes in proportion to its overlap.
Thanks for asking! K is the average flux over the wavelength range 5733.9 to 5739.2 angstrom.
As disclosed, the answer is 12.4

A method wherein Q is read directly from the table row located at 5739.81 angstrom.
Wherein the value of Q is 11.66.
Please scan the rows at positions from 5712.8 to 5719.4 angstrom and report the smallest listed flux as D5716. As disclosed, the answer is 13.64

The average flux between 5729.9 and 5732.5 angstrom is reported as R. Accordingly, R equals 13.5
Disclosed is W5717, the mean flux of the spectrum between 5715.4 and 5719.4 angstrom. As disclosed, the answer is 14.4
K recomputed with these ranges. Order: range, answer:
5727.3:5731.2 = 14.2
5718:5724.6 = 14.9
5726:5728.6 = 14.4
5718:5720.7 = 14.7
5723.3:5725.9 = 16.1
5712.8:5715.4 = 13.9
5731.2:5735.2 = 12.4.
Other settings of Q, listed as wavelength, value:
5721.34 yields 15.11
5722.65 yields 14.25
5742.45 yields 14.26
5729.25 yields 14.59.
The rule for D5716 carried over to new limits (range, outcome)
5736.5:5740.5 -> 11.66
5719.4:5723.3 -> 14.25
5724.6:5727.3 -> 15.29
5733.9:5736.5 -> 12.72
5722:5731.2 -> 13.47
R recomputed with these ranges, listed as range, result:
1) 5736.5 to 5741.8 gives 12.3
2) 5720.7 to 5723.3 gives 14.7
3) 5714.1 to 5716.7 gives 13.7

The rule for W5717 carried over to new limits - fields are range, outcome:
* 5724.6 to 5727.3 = 16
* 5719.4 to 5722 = 15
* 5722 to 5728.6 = 15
